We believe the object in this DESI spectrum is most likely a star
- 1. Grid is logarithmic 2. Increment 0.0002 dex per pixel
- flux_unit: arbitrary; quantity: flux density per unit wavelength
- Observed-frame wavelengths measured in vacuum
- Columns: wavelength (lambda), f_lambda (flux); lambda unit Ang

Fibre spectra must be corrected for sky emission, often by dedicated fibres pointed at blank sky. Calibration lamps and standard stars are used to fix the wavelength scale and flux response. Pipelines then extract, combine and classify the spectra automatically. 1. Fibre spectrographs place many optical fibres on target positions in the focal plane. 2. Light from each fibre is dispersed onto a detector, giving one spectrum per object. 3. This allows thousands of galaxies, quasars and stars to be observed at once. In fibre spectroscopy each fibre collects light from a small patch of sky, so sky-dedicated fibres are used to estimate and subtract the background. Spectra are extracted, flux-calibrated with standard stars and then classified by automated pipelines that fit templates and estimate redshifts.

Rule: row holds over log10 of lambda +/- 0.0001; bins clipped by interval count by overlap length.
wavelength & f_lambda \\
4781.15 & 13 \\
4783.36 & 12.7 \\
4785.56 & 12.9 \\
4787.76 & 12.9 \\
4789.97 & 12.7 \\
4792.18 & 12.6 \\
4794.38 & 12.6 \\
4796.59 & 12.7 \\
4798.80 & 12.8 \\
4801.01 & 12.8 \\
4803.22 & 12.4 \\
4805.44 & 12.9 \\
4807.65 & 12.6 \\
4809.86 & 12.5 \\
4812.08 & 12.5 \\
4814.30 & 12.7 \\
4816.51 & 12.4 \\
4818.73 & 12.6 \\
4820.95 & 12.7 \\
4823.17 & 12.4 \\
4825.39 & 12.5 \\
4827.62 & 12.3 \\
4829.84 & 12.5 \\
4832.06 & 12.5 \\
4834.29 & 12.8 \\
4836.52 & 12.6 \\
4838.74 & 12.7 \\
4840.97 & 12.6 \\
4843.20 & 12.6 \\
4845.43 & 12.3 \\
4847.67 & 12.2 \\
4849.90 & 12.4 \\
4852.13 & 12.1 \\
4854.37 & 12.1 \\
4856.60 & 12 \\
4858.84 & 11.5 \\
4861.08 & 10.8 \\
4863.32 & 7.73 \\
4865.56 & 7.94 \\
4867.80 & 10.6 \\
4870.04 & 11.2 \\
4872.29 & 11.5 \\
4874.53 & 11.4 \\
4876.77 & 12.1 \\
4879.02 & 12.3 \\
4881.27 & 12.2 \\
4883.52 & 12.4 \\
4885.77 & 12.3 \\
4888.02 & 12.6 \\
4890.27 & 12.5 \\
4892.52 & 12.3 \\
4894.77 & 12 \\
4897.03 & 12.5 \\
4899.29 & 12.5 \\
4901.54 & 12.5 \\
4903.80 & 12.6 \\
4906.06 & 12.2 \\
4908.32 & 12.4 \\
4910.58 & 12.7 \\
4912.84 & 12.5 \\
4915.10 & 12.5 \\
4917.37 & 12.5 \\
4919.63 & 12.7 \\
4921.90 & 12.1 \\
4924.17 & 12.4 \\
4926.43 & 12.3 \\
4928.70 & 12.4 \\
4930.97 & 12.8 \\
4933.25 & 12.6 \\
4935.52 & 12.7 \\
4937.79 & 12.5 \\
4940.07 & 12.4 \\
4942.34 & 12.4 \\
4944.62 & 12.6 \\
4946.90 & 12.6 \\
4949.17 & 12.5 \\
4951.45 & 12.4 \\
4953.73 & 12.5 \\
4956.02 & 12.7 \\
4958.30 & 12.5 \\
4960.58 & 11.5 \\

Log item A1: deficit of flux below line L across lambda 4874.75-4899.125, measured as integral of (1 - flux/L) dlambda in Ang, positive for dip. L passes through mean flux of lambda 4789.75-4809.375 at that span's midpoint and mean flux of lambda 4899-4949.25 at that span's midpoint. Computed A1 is 0.5 Ang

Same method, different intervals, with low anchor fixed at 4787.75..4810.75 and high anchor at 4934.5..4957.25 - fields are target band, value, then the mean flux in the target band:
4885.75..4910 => 0.3 Ang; 12.4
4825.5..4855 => 0.4 Ang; 12.4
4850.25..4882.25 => 3.7 Ang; 11.1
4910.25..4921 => 0.0 Ang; 12.6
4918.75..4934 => 0.1 Ang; 12.5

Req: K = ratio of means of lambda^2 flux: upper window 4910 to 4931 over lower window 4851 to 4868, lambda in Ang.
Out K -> 1.2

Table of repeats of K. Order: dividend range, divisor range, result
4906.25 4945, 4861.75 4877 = 1.24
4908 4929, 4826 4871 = 1.10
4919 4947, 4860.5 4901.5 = 1.11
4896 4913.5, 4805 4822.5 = 1.03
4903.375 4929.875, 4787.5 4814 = 1.03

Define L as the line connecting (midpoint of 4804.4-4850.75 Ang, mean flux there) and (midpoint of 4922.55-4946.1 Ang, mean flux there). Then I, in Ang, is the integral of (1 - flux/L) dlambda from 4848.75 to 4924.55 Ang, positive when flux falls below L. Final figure 3.8 Ang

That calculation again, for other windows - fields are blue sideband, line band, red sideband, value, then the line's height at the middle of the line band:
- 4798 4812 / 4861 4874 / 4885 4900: 2.6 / 12.5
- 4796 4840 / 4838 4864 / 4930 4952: 1.6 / 12.6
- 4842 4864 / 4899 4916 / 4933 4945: -0.4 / 12.2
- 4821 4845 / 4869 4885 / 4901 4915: 0.8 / 12.5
